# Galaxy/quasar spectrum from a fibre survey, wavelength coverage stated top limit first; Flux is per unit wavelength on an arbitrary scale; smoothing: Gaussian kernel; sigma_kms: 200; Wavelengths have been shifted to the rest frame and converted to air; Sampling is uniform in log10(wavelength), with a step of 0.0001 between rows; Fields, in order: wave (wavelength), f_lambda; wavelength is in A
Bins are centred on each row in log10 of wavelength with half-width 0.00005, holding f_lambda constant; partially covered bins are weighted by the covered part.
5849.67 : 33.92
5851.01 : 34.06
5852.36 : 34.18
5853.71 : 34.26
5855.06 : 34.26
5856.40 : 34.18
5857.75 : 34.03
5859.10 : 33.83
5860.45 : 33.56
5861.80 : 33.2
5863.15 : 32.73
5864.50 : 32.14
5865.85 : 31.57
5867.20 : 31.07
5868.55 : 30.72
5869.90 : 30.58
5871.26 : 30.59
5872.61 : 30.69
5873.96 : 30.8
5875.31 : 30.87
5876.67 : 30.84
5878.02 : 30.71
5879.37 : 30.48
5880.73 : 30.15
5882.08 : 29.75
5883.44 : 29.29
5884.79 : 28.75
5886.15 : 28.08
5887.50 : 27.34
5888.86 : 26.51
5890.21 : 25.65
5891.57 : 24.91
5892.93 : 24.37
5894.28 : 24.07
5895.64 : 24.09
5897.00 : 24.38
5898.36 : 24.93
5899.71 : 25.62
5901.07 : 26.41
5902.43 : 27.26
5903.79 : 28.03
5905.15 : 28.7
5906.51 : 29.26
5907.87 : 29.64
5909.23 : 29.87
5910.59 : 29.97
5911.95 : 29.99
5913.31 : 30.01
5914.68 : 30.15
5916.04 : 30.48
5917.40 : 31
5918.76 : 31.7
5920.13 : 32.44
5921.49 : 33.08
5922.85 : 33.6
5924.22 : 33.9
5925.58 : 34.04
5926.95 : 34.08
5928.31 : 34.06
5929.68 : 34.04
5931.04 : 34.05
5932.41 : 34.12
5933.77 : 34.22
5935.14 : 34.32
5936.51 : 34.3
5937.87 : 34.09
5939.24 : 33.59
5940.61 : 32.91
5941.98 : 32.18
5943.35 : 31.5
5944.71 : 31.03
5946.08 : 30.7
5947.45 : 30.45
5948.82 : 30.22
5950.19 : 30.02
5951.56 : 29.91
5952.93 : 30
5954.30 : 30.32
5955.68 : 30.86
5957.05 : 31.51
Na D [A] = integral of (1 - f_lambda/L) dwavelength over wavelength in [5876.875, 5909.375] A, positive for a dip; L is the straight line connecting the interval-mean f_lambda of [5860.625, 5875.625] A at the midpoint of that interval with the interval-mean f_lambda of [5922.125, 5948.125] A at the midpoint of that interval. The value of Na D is 4.7 A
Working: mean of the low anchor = 31.4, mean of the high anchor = 33.2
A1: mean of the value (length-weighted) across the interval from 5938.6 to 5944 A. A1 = 32.5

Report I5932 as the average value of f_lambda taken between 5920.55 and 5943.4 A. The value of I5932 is 33.7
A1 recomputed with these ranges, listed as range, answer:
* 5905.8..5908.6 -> 29.5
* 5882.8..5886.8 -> 28.7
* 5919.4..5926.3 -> 33.4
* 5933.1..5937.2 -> 34.3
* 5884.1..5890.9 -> 27.3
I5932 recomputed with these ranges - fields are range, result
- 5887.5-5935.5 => 29.7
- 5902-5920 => 29.8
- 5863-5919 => 28.9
